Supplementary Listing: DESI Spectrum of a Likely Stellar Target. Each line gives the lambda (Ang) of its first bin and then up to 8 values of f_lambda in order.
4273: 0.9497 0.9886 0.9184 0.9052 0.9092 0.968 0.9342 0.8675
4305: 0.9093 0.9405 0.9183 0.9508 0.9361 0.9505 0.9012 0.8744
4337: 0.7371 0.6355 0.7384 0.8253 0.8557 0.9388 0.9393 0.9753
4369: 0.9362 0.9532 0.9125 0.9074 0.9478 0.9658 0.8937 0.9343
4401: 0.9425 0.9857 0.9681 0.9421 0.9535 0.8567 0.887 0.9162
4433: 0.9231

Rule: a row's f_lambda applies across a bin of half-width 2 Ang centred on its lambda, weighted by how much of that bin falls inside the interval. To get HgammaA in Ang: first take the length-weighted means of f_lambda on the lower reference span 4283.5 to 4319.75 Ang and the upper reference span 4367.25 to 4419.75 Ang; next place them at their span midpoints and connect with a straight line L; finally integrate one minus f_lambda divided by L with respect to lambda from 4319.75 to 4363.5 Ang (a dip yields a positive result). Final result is 3.87 Ang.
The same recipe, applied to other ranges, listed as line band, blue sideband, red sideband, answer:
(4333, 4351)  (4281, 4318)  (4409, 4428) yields 3.3 Ang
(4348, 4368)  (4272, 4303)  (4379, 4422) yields 0.5 Ang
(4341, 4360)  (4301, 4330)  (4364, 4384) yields 2.2 Ang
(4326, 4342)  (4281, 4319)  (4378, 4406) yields 2.1 Ang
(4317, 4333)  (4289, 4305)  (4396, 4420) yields 0.0 Ang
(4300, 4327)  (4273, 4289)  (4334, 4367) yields -1.2 Ang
